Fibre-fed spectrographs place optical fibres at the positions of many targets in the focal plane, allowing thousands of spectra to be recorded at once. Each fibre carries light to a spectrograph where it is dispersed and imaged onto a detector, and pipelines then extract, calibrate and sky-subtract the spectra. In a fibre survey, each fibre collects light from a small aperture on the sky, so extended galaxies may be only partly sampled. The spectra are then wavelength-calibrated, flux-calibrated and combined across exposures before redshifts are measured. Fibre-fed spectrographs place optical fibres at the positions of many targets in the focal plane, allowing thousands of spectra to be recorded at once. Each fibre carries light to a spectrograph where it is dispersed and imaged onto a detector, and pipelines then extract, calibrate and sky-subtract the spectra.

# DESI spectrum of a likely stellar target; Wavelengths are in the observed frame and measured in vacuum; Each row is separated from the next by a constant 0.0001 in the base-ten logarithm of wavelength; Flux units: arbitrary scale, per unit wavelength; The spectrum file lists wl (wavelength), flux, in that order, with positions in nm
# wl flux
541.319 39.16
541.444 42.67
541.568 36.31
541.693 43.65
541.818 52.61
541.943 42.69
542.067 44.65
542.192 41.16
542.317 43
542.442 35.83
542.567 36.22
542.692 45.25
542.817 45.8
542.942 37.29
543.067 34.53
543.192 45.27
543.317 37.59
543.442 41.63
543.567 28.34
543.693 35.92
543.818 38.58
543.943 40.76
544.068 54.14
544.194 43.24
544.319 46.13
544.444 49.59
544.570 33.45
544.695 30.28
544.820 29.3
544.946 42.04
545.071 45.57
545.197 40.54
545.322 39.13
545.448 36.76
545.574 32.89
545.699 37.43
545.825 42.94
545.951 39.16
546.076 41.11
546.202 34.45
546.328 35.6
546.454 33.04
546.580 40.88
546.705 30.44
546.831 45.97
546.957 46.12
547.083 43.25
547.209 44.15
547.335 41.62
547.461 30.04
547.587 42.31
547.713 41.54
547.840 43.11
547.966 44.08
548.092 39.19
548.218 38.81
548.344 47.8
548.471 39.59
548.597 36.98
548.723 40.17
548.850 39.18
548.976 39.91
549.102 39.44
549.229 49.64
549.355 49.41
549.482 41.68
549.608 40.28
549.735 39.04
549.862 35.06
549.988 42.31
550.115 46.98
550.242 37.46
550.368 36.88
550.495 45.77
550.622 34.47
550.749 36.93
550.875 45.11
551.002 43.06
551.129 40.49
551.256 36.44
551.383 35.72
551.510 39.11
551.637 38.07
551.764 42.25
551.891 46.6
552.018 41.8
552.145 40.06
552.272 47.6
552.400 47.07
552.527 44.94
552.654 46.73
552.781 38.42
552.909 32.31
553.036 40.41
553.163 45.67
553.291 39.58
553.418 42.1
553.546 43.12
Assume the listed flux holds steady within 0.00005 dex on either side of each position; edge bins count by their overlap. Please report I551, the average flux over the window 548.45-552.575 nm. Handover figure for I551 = 41.2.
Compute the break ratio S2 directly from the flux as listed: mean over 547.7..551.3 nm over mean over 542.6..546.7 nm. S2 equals 1.0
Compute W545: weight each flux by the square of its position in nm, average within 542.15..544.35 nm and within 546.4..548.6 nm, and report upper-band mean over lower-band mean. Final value 1.0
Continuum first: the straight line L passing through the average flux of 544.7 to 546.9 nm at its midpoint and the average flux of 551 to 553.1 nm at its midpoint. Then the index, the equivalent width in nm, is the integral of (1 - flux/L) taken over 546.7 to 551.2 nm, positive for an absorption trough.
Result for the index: -0.19 nm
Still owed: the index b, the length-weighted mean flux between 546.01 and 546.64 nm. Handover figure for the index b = 37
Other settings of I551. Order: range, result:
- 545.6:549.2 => 40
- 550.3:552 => 40.1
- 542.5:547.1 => 39.4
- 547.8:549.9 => 41.4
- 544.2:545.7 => 38.8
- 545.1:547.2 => 39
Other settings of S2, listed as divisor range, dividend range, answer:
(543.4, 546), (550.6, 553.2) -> 1.05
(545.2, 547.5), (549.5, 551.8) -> 1.03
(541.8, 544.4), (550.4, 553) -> 0.99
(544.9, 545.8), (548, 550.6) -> 1.05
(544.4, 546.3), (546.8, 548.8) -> 1.09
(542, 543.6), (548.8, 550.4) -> 1.04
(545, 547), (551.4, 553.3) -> 1.08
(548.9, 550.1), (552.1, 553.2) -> 1.01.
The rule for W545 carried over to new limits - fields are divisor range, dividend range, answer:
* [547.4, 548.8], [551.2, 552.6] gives 1.05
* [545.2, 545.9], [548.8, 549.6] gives 1.15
